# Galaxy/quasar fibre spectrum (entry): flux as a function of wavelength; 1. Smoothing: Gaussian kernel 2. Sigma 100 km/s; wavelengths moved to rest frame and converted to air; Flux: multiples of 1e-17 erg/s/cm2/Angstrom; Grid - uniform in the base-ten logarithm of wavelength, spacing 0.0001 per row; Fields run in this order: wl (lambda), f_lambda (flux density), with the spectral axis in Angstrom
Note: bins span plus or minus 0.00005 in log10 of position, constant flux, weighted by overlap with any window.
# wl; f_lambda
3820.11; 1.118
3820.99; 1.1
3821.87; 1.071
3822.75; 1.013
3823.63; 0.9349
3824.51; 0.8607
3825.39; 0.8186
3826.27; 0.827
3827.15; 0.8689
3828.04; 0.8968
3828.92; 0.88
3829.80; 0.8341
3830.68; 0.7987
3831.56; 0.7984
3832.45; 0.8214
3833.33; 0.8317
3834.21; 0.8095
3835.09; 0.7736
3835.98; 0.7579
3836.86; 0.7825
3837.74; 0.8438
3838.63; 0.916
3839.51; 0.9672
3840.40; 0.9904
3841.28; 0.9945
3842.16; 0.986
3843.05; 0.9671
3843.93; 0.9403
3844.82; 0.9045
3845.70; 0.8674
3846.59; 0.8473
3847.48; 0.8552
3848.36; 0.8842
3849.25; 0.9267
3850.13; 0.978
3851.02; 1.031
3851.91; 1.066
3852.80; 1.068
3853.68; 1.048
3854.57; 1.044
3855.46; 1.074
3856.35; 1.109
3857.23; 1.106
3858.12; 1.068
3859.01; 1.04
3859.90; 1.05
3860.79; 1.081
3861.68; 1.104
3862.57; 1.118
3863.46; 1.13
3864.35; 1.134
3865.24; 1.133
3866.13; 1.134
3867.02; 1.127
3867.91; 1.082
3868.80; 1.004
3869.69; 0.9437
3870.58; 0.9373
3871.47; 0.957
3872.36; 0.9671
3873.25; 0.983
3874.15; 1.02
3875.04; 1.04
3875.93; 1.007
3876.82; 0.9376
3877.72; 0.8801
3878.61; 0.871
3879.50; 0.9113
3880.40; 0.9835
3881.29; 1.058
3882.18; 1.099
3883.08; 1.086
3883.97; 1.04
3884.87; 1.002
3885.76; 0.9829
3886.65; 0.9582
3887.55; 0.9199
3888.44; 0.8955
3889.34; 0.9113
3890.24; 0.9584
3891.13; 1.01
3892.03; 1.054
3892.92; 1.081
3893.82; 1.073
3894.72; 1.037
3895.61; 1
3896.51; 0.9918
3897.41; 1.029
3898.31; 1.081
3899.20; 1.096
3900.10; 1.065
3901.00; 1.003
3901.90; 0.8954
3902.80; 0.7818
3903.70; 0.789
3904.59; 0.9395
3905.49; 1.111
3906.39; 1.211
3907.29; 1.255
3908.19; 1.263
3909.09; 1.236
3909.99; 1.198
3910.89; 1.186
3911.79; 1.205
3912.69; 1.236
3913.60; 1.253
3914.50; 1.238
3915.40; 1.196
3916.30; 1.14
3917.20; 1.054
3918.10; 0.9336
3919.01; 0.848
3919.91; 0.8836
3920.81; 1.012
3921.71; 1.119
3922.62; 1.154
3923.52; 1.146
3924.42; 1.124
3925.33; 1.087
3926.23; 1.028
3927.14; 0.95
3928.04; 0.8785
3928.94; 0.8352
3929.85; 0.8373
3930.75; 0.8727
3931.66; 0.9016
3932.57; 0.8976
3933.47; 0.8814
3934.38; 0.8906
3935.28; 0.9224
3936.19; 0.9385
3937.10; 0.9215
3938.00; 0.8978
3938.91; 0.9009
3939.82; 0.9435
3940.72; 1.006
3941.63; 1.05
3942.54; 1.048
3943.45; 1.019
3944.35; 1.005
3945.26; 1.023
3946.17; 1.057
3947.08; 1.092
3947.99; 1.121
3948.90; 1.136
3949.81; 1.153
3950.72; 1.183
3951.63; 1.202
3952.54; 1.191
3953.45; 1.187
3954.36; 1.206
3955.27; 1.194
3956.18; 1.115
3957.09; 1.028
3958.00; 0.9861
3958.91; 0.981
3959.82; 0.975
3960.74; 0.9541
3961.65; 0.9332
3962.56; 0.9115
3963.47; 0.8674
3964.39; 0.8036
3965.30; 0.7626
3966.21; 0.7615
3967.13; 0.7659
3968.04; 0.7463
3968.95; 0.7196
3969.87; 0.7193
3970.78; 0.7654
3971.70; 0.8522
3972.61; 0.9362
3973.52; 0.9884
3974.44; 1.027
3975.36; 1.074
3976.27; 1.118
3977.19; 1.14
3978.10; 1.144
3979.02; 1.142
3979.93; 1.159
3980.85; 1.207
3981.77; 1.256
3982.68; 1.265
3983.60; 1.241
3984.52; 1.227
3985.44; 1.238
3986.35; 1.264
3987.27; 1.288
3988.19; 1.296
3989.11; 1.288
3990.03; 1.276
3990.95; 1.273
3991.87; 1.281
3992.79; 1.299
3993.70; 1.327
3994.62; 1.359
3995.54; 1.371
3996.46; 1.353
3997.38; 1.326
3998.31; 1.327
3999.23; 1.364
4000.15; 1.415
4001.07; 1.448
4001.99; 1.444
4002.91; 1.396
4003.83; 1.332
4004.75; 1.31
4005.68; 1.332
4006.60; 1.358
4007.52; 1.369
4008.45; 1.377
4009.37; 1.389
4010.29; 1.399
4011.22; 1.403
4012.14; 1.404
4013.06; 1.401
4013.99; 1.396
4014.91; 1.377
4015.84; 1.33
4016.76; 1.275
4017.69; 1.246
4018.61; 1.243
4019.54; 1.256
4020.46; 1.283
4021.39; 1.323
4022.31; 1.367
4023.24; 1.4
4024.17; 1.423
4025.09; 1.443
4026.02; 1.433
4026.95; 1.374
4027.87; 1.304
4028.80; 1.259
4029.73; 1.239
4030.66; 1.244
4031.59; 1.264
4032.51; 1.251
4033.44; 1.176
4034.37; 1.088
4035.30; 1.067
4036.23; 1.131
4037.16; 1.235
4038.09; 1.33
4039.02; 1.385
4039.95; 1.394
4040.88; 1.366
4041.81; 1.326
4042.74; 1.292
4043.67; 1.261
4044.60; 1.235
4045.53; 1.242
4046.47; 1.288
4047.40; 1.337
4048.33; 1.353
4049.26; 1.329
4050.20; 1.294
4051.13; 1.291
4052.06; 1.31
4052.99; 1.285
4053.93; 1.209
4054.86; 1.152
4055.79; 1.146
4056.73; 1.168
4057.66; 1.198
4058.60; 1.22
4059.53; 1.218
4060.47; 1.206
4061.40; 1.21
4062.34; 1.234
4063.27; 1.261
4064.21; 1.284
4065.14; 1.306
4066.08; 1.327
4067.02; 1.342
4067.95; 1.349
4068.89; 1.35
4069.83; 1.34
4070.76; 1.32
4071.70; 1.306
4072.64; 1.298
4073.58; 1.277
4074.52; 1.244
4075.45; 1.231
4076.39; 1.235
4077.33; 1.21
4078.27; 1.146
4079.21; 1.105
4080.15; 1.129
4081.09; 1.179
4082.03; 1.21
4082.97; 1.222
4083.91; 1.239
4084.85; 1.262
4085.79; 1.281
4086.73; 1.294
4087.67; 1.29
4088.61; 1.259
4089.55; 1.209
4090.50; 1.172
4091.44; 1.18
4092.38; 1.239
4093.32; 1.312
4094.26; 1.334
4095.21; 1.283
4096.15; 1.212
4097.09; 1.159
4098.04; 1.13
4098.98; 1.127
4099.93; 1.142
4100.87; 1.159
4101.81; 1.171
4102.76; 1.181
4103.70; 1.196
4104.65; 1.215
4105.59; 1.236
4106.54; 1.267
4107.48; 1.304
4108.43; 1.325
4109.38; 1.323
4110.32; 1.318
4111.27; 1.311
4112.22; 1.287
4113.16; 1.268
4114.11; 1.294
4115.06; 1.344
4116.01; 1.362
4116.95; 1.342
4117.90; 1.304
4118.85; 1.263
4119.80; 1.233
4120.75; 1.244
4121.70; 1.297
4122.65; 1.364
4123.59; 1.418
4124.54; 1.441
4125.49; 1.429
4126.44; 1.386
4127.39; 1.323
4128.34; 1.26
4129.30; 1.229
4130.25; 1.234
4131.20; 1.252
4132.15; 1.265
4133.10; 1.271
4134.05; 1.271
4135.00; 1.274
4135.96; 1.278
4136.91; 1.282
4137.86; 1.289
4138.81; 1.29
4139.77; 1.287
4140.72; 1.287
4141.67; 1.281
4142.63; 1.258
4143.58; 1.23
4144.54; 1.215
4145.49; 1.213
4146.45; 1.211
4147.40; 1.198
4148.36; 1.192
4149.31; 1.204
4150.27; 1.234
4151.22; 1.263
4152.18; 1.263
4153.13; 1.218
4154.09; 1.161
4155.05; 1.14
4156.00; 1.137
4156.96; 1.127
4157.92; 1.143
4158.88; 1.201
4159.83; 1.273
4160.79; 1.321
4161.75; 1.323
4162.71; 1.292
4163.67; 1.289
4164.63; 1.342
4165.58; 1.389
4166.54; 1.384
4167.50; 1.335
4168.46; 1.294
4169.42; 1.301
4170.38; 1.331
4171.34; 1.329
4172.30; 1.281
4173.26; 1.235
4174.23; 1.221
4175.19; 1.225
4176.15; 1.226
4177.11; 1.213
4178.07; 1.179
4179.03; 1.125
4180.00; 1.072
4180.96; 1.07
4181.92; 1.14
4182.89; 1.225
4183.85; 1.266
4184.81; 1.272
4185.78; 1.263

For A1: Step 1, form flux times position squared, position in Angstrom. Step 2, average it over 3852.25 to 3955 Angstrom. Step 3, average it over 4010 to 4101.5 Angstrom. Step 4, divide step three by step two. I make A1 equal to 1.32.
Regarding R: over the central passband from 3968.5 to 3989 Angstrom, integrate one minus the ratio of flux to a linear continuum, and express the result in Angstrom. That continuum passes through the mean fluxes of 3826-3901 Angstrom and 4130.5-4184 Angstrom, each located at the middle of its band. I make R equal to -0.3 Angstrom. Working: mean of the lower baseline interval 0.979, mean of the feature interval 1.1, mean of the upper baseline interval 1.24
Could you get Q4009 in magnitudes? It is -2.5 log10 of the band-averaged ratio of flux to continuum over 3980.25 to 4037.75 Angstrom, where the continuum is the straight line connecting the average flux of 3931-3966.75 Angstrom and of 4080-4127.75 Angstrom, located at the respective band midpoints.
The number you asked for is -0.189 mag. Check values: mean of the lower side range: 1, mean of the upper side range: 1.27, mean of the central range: 1.31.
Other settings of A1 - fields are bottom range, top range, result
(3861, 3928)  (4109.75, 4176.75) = 1.38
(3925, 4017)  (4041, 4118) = 1.18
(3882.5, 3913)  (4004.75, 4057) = 1.33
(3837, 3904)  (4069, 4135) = 1.42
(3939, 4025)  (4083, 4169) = 1.15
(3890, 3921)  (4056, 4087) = 1.27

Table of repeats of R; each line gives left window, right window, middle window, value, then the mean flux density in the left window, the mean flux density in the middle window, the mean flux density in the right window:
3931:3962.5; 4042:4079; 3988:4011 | -4.33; 1.03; 1.35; 1.26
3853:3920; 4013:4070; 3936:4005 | 3.92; 1.05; 1.11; 1.28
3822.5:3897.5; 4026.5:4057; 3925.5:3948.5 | 2.86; 0.971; 0.959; 1.26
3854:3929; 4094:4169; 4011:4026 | -2.45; 1.04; 1.35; 1.26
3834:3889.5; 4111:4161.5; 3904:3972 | 3.19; 0.988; 1.01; 1.27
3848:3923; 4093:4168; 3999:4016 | -3.38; 1.04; 1.38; 1.26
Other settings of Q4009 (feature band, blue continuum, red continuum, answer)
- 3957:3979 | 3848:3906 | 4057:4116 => 0.21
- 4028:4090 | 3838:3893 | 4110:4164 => -0.05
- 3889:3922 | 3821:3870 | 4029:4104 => -0.03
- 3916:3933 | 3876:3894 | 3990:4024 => 0.12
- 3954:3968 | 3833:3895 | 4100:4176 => 0.16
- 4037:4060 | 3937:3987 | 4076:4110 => -0.11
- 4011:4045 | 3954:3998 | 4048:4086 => -0.11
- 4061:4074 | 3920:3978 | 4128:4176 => -0.14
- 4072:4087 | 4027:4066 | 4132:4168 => 0.03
